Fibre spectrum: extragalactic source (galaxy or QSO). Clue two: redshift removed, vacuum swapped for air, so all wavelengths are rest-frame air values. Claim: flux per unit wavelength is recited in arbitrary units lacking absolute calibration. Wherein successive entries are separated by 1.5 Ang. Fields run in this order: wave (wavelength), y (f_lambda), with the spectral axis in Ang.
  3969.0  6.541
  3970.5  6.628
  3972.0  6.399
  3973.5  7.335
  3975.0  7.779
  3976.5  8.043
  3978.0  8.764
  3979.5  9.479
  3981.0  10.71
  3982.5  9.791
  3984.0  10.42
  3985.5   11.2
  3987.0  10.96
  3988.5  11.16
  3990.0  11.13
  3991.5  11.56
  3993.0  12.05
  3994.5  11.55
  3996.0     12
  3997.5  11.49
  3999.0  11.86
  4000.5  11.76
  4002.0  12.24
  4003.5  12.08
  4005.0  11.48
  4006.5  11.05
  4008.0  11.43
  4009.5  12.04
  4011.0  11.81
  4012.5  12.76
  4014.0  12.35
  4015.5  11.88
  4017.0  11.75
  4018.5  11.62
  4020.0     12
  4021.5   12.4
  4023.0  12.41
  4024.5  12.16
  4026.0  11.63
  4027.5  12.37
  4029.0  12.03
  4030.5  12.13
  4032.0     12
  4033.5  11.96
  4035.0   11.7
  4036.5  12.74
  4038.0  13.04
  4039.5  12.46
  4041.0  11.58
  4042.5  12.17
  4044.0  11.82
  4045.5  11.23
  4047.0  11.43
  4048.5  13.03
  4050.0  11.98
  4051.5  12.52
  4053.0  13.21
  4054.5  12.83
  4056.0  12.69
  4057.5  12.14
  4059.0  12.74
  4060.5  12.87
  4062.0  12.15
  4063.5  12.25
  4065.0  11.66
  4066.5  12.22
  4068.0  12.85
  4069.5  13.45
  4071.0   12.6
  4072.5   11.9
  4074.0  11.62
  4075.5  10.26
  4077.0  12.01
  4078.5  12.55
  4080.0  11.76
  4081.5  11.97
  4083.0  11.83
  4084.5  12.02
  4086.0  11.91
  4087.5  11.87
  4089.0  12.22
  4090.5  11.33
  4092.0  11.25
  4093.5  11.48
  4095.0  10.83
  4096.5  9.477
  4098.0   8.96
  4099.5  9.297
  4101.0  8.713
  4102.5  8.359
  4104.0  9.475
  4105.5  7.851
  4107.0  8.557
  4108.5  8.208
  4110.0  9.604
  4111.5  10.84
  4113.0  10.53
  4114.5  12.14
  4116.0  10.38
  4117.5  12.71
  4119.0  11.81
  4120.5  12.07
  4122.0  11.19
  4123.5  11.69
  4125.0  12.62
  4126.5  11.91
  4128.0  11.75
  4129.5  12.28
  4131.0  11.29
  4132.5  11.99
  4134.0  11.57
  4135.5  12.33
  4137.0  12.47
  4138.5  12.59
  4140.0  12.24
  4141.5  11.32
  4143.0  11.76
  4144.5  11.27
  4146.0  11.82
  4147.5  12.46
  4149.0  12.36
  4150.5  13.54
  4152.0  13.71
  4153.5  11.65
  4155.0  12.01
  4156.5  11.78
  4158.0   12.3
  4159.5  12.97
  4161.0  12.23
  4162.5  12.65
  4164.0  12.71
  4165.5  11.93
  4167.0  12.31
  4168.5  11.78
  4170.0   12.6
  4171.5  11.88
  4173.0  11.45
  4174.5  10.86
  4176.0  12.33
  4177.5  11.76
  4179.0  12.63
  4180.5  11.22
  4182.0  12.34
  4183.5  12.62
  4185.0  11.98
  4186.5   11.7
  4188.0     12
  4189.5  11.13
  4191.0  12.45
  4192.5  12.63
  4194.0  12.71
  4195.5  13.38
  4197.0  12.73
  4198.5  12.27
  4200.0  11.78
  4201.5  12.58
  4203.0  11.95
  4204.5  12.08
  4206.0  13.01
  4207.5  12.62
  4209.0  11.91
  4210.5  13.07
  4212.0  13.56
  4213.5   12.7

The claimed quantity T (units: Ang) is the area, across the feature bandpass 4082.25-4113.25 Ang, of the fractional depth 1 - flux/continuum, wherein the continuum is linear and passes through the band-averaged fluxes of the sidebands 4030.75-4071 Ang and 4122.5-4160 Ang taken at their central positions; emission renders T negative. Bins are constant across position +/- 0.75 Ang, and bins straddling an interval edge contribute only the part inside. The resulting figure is 5.1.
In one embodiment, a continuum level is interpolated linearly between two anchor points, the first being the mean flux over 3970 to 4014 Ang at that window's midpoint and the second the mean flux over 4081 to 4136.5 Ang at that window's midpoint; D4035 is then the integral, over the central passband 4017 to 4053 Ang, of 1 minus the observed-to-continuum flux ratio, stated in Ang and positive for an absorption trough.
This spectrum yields -4.6 Ang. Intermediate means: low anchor 10.6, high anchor 10.9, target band 12.1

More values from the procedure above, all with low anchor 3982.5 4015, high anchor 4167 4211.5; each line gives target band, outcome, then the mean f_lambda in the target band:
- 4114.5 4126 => 0.2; 11.8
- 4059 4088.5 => -0.7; 12.1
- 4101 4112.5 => 2.8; 9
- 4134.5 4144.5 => 0.0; 12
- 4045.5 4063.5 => -1.0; 12.4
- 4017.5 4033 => -0.5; 12.1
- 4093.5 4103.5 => 2.1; 9.44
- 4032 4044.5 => -0.5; 12.2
